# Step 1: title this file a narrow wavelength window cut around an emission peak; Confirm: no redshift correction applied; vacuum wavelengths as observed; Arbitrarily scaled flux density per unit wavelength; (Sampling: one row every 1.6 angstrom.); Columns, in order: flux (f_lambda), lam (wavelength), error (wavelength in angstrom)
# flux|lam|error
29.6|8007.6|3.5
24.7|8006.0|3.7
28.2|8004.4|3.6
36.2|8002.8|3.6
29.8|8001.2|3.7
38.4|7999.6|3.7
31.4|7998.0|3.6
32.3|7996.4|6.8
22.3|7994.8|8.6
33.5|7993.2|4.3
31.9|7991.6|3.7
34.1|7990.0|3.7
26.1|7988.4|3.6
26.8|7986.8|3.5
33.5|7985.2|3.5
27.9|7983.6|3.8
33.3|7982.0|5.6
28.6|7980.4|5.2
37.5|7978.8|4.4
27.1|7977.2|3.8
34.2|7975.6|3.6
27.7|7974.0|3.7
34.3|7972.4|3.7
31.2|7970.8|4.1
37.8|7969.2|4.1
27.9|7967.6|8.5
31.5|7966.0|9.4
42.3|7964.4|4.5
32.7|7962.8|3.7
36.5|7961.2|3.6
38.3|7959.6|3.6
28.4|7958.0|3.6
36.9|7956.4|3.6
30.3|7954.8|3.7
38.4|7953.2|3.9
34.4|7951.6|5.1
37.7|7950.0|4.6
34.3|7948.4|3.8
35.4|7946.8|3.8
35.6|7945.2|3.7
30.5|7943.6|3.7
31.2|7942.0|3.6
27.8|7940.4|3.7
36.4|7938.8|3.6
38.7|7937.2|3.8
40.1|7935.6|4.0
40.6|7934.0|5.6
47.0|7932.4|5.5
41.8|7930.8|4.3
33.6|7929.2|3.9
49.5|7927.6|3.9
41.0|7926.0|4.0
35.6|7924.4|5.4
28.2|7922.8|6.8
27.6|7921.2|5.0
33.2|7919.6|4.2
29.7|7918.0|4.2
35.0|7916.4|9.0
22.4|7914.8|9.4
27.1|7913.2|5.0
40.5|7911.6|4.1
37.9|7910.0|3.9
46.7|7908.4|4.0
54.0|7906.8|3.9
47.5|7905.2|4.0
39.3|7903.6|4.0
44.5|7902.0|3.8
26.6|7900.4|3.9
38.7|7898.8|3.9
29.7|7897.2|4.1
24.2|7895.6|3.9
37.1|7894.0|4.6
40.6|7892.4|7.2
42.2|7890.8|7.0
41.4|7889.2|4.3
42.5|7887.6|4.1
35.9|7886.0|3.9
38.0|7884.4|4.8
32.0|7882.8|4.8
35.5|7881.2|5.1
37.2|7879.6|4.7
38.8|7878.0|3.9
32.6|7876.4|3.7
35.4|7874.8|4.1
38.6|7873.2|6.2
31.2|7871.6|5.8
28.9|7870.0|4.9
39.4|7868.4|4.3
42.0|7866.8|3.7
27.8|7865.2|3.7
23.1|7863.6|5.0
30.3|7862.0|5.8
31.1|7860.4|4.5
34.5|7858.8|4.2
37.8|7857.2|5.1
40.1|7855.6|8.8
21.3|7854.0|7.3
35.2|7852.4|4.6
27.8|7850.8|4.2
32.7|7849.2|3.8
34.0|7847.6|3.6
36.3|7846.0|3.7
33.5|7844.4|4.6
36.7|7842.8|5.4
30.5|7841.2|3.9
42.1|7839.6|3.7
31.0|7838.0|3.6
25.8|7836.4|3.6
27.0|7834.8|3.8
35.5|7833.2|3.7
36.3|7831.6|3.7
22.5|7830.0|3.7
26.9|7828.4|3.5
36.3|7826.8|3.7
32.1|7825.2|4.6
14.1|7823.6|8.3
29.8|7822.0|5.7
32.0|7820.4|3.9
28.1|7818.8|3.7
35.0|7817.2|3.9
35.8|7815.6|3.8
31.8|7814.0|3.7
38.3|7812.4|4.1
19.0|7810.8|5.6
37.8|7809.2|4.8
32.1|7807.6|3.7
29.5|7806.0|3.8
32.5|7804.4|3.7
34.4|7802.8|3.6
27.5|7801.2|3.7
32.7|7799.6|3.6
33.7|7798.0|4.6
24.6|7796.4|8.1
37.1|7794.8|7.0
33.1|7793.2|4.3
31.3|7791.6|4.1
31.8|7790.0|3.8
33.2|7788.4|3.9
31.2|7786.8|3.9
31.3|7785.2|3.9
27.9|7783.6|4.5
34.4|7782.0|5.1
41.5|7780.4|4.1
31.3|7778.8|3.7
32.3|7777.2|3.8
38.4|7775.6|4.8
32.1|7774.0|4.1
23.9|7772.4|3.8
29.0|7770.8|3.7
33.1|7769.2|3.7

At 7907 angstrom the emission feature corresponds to H-alpha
